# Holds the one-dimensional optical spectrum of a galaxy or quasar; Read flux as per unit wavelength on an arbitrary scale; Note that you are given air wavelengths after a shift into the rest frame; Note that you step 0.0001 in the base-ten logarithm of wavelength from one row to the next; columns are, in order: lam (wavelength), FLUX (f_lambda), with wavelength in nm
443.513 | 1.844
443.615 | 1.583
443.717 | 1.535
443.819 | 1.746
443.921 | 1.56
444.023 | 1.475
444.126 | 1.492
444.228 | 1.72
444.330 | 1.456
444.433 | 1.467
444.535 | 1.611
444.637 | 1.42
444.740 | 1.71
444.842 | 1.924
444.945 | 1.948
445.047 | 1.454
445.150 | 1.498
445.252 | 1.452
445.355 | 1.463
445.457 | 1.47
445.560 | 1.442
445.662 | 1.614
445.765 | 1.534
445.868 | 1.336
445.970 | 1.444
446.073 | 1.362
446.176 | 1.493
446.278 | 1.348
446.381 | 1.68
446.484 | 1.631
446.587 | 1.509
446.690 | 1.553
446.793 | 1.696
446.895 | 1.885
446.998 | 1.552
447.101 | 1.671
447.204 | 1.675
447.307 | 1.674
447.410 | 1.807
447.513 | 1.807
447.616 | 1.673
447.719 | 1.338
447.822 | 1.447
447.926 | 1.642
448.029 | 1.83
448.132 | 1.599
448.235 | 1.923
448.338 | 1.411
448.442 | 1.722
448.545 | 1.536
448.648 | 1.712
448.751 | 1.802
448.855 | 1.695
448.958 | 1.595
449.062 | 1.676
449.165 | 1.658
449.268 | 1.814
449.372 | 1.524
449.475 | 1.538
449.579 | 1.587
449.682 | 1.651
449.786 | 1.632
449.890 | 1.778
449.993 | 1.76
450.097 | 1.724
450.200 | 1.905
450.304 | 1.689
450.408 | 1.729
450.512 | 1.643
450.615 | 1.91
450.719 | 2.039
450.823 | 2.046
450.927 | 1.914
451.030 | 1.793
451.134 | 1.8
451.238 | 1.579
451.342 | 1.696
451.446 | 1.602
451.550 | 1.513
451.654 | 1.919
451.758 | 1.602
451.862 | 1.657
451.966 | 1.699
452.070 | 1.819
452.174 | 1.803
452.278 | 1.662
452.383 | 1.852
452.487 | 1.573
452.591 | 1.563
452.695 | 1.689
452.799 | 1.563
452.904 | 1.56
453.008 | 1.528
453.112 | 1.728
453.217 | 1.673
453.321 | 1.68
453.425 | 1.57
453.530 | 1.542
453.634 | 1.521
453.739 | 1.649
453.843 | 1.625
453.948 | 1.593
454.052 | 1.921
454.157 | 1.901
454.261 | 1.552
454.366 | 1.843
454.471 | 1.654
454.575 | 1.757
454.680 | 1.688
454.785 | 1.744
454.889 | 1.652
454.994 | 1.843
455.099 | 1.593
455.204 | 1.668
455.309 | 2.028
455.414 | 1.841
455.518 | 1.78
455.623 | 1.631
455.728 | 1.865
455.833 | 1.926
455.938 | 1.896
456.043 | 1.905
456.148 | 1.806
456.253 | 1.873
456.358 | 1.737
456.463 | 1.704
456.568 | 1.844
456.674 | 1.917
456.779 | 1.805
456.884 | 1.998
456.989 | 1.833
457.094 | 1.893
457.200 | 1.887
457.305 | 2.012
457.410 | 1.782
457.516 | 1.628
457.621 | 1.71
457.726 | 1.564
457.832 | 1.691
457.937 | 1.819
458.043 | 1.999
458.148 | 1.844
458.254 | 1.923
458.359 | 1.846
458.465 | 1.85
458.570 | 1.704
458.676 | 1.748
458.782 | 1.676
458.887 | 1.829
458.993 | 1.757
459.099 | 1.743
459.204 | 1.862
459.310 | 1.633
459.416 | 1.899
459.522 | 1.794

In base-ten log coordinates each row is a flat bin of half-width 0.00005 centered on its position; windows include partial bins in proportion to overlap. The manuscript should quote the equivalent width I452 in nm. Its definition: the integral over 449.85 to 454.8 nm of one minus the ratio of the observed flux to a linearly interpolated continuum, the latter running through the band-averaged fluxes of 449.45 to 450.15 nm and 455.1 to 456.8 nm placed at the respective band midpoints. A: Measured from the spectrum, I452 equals 0.05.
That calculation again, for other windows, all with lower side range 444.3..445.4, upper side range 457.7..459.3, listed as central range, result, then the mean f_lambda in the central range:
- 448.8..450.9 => -0.09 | 1.73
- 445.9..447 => 0.04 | 1.56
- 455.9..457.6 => -0.08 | 1.84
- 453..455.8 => 0.03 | 1.71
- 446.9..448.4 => -0.03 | 1.65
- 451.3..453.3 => 0.03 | 1.67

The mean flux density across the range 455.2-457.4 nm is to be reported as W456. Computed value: 1.85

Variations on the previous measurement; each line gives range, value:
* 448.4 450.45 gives 1.69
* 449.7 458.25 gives 1.75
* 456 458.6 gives 1.82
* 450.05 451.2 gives 1.83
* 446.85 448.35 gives 1.67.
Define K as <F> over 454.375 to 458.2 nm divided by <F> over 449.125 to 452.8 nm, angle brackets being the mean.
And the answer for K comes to 1.0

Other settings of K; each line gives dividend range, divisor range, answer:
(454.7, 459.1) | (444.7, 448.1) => 1.13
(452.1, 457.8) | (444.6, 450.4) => 1.07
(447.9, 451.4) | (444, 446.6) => 1.12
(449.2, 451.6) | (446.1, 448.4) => 1.07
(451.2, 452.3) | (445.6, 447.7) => 1.06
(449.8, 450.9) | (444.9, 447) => 1.18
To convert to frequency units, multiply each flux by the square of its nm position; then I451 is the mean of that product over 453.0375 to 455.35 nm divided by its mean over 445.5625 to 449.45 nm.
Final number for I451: 1.08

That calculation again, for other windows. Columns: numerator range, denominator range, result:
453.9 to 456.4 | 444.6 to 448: 1.17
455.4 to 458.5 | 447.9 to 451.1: 1.09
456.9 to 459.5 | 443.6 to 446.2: 1.23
